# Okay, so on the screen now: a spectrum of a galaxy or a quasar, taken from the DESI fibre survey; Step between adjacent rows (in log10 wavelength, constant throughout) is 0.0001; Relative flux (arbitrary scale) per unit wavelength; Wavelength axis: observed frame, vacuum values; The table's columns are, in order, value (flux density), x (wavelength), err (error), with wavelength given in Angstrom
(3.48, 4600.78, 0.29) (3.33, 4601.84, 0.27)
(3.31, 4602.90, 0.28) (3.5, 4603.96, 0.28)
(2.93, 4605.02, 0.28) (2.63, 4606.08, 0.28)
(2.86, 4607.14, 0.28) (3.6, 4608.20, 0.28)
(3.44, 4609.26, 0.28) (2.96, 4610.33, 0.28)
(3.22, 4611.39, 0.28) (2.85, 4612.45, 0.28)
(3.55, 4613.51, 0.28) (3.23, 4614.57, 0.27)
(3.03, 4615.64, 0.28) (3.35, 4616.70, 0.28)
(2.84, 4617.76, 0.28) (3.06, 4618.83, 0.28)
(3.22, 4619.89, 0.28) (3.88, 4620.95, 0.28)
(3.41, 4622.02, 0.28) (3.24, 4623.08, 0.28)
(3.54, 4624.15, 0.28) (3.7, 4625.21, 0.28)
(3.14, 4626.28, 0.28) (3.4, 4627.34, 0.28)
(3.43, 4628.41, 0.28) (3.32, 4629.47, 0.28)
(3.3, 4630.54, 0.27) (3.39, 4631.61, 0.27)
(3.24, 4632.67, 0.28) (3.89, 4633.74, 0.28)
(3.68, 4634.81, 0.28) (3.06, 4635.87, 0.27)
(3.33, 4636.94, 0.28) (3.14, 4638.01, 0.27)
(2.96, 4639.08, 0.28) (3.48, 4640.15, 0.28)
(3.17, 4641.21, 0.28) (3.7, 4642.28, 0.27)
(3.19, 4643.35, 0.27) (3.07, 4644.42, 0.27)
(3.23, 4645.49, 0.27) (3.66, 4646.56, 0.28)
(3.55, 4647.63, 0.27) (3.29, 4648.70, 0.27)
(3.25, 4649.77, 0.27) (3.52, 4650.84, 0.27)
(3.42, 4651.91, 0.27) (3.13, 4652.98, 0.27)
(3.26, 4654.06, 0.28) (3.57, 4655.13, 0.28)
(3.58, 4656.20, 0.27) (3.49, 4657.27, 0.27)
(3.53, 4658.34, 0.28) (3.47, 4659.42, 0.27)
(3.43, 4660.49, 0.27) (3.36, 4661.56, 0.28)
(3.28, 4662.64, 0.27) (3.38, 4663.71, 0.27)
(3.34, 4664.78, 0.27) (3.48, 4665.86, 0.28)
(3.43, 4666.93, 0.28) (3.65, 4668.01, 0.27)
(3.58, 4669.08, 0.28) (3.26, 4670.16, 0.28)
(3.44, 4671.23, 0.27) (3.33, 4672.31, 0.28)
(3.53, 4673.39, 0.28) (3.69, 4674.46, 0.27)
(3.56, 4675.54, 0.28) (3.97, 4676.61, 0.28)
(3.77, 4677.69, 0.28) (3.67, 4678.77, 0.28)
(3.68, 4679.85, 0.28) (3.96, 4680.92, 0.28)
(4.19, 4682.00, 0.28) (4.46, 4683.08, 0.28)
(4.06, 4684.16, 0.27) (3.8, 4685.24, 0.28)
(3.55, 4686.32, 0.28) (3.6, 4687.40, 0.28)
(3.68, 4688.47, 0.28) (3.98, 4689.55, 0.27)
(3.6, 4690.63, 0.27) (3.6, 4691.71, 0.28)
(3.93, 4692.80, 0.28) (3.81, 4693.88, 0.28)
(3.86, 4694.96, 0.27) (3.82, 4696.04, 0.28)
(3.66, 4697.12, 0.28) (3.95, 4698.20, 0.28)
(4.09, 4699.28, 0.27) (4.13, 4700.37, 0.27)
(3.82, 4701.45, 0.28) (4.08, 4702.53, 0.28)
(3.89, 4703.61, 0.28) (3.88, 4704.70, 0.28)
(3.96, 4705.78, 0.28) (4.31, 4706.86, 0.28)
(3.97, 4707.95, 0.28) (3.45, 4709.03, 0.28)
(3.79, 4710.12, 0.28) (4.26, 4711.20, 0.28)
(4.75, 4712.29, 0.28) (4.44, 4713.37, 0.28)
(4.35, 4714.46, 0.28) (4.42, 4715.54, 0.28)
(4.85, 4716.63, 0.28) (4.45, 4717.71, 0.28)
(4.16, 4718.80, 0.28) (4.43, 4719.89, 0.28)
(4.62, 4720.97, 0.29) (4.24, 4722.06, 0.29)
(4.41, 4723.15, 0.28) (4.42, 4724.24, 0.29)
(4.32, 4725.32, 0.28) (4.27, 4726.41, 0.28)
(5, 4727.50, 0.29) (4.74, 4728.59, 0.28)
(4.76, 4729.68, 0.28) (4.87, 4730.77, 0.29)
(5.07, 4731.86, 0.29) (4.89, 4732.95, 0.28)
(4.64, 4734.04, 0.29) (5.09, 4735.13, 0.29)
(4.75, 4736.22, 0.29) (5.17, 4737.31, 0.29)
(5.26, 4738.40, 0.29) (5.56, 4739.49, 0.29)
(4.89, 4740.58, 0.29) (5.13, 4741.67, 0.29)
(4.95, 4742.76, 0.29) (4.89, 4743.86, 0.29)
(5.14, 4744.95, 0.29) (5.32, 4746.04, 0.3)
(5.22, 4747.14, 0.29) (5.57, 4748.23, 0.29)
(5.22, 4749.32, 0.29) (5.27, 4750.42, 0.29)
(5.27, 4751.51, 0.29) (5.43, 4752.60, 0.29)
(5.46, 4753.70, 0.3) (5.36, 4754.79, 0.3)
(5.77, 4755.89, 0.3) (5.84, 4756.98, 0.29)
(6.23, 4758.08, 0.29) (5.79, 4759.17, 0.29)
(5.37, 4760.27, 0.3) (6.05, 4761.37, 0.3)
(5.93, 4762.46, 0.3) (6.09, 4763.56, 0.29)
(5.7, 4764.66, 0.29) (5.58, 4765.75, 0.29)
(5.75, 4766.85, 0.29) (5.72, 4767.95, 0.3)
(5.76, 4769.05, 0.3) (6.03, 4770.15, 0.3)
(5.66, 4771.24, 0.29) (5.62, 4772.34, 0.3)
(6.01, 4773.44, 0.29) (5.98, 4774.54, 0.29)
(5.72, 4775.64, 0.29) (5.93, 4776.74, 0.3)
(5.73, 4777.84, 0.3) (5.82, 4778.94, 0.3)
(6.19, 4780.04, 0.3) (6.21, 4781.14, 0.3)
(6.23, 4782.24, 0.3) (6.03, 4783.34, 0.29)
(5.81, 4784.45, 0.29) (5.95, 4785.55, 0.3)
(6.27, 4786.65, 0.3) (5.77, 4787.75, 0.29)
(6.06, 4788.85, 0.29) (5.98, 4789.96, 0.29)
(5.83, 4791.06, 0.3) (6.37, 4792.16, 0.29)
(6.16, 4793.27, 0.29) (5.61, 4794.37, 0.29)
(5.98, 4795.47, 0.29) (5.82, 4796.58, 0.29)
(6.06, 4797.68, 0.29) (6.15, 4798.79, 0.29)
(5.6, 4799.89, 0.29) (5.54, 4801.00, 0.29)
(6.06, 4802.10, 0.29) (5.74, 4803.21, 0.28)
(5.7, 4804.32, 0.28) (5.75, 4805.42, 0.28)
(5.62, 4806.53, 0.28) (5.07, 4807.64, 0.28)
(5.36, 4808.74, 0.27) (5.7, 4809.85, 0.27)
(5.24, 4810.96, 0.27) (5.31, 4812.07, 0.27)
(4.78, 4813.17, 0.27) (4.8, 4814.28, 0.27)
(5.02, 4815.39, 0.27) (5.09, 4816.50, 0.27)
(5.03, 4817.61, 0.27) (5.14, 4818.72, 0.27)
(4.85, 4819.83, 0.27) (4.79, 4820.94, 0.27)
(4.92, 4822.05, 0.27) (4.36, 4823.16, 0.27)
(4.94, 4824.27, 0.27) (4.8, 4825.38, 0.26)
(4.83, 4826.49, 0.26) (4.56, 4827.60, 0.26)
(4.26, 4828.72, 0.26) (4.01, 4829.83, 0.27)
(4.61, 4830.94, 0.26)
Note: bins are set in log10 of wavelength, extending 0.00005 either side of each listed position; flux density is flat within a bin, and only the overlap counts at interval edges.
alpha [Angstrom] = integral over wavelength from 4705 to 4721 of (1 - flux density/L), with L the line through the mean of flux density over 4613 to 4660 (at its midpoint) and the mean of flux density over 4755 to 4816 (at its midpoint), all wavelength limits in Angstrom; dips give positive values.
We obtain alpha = 1.2 Angstrom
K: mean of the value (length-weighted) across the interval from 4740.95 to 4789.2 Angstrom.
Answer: 5.7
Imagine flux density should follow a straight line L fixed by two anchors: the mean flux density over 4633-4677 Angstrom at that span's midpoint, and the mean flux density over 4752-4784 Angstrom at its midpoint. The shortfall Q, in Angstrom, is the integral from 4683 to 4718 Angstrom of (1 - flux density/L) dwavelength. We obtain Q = 3.1 Angstrom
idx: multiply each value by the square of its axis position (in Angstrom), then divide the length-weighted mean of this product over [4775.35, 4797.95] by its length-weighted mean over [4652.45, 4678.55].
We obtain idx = 1.81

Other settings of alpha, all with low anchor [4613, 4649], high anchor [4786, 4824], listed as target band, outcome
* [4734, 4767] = -3.97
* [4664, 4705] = 2.62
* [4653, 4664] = 0.79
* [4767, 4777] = -1.41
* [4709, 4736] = -0.27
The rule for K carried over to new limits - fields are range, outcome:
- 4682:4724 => 4.06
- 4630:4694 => 3.53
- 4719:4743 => 4.78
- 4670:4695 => 3.75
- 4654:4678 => 3.5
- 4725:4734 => 4.74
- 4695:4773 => 4.89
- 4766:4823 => 5.66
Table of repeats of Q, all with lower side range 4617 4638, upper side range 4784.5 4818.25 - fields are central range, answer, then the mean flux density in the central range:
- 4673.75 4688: 0.8 Angstrom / 3.84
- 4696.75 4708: 1.0 Angstrom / 3.98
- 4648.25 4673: 2.5 Angstrom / 3.41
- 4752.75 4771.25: -2.3 Angstrom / 5.77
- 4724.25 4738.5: -0.2 Angstrom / 4.81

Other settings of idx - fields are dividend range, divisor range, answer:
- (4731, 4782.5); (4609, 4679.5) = 1.71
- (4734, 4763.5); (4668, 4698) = 1.48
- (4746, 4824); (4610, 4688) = 1.73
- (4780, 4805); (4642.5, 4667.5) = 1.86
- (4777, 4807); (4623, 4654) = 1.88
